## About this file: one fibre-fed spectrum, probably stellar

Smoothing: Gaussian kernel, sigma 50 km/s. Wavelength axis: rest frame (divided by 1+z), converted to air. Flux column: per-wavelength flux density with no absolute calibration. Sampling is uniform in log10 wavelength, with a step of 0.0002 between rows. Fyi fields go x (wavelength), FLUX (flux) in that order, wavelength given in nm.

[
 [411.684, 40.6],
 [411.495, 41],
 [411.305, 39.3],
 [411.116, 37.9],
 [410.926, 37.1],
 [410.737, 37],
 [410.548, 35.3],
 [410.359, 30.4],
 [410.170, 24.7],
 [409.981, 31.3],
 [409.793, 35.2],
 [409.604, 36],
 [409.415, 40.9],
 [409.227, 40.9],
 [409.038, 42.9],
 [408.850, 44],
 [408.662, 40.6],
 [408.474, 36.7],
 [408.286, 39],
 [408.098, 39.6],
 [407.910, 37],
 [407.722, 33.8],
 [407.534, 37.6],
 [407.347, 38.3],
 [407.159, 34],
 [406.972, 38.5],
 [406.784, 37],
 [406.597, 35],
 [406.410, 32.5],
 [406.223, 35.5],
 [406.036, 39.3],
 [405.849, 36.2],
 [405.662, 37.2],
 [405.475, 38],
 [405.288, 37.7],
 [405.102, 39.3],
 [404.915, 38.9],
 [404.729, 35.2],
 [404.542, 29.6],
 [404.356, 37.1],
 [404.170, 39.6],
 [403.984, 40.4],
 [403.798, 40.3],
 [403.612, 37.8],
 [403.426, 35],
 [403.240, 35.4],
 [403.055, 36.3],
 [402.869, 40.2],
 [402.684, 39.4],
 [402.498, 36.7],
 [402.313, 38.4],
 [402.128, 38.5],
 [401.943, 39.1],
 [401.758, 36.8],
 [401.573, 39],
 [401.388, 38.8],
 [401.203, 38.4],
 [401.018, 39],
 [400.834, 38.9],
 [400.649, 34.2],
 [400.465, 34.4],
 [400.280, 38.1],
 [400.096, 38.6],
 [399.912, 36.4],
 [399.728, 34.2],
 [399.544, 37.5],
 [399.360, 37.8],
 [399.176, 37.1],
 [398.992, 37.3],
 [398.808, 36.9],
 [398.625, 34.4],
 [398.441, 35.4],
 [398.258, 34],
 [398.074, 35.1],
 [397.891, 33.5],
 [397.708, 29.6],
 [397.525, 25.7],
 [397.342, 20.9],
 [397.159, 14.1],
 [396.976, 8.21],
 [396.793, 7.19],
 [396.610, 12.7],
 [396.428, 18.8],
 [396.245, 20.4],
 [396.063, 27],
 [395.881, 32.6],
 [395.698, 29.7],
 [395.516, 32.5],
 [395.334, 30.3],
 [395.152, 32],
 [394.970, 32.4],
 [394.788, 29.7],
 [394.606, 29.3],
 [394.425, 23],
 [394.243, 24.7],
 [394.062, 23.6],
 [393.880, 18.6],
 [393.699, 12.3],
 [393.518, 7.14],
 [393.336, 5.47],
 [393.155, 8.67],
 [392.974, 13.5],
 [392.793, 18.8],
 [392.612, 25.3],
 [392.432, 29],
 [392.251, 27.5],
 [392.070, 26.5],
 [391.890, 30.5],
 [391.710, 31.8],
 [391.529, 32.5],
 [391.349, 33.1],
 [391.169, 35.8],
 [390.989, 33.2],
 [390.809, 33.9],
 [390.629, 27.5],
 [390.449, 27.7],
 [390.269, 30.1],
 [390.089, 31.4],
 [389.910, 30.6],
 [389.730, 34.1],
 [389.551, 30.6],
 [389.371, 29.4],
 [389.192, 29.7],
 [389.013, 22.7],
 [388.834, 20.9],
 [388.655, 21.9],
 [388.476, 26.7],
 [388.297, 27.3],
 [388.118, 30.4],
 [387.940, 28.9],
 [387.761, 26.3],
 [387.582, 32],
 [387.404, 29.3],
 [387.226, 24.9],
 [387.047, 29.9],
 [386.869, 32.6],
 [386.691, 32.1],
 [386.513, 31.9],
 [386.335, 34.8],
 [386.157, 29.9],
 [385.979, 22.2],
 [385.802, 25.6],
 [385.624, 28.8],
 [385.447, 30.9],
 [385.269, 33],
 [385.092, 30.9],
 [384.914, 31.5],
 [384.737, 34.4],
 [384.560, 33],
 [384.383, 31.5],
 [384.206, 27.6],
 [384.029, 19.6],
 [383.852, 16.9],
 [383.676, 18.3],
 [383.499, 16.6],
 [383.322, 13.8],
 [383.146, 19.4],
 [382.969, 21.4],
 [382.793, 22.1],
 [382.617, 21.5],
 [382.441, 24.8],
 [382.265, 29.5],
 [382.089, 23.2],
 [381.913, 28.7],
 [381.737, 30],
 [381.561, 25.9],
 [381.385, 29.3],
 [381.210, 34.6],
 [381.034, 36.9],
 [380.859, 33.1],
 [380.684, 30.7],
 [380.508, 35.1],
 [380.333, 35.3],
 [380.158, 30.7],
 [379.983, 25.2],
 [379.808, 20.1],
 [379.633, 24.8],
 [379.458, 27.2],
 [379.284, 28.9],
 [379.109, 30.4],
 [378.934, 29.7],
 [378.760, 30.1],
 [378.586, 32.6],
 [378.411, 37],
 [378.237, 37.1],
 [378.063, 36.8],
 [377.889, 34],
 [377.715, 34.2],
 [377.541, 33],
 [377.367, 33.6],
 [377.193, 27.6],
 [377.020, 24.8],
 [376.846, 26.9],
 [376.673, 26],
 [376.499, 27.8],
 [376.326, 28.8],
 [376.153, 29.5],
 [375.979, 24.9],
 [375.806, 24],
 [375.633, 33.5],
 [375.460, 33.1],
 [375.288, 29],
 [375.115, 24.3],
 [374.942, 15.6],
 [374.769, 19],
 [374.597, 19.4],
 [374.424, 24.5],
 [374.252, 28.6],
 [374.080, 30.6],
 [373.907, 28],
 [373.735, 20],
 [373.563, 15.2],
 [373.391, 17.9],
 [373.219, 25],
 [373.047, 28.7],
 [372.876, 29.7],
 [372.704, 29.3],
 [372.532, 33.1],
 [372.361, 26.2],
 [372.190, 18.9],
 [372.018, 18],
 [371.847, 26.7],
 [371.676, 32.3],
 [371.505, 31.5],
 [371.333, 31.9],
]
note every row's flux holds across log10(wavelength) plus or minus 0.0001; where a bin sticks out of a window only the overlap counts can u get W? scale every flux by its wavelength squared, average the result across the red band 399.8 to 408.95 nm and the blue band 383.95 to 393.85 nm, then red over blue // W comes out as 1.49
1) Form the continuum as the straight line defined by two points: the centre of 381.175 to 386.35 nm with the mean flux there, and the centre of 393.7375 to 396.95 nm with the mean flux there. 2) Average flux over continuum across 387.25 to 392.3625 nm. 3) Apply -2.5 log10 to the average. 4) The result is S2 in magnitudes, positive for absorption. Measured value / -0.16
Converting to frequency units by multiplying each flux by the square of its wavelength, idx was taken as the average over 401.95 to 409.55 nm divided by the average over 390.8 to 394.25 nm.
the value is 1.7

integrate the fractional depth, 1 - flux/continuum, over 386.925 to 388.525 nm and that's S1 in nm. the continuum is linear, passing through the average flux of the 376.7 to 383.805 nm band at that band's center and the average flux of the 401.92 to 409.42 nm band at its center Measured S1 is 0.13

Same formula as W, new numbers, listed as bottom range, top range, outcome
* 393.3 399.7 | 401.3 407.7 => 1.48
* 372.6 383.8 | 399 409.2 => 1.57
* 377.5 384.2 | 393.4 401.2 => 1.12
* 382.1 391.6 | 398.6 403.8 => 1.44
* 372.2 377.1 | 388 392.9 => 1.22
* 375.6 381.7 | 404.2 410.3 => 1.41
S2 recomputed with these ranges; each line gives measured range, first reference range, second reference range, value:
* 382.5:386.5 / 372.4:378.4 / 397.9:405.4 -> 0.20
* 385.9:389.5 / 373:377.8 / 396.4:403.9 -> 0.06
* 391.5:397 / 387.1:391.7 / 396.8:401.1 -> 0.33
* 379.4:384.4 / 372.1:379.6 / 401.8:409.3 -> 0.15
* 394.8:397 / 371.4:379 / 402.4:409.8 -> 0.37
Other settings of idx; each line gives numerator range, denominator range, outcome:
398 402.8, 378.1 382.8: 1.39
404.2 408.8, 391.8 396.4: 1.67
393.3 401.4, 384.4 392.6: 1.01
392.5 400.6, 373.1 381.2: 1.03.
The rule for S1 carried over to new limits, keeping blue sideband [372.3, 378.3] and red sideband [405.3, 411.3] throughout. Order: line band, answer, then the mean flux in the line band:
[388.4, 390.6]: 0.24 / 28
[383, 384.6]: 0.45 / 21.5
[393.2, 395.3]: 0.72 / 21.6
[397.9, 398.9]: -0.03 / 35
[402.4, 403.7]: -0.07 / 37.3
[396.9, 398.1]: 0.37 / 23.5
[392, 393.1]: 0.32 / 22.9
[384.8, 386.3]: 0.05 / 29.4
